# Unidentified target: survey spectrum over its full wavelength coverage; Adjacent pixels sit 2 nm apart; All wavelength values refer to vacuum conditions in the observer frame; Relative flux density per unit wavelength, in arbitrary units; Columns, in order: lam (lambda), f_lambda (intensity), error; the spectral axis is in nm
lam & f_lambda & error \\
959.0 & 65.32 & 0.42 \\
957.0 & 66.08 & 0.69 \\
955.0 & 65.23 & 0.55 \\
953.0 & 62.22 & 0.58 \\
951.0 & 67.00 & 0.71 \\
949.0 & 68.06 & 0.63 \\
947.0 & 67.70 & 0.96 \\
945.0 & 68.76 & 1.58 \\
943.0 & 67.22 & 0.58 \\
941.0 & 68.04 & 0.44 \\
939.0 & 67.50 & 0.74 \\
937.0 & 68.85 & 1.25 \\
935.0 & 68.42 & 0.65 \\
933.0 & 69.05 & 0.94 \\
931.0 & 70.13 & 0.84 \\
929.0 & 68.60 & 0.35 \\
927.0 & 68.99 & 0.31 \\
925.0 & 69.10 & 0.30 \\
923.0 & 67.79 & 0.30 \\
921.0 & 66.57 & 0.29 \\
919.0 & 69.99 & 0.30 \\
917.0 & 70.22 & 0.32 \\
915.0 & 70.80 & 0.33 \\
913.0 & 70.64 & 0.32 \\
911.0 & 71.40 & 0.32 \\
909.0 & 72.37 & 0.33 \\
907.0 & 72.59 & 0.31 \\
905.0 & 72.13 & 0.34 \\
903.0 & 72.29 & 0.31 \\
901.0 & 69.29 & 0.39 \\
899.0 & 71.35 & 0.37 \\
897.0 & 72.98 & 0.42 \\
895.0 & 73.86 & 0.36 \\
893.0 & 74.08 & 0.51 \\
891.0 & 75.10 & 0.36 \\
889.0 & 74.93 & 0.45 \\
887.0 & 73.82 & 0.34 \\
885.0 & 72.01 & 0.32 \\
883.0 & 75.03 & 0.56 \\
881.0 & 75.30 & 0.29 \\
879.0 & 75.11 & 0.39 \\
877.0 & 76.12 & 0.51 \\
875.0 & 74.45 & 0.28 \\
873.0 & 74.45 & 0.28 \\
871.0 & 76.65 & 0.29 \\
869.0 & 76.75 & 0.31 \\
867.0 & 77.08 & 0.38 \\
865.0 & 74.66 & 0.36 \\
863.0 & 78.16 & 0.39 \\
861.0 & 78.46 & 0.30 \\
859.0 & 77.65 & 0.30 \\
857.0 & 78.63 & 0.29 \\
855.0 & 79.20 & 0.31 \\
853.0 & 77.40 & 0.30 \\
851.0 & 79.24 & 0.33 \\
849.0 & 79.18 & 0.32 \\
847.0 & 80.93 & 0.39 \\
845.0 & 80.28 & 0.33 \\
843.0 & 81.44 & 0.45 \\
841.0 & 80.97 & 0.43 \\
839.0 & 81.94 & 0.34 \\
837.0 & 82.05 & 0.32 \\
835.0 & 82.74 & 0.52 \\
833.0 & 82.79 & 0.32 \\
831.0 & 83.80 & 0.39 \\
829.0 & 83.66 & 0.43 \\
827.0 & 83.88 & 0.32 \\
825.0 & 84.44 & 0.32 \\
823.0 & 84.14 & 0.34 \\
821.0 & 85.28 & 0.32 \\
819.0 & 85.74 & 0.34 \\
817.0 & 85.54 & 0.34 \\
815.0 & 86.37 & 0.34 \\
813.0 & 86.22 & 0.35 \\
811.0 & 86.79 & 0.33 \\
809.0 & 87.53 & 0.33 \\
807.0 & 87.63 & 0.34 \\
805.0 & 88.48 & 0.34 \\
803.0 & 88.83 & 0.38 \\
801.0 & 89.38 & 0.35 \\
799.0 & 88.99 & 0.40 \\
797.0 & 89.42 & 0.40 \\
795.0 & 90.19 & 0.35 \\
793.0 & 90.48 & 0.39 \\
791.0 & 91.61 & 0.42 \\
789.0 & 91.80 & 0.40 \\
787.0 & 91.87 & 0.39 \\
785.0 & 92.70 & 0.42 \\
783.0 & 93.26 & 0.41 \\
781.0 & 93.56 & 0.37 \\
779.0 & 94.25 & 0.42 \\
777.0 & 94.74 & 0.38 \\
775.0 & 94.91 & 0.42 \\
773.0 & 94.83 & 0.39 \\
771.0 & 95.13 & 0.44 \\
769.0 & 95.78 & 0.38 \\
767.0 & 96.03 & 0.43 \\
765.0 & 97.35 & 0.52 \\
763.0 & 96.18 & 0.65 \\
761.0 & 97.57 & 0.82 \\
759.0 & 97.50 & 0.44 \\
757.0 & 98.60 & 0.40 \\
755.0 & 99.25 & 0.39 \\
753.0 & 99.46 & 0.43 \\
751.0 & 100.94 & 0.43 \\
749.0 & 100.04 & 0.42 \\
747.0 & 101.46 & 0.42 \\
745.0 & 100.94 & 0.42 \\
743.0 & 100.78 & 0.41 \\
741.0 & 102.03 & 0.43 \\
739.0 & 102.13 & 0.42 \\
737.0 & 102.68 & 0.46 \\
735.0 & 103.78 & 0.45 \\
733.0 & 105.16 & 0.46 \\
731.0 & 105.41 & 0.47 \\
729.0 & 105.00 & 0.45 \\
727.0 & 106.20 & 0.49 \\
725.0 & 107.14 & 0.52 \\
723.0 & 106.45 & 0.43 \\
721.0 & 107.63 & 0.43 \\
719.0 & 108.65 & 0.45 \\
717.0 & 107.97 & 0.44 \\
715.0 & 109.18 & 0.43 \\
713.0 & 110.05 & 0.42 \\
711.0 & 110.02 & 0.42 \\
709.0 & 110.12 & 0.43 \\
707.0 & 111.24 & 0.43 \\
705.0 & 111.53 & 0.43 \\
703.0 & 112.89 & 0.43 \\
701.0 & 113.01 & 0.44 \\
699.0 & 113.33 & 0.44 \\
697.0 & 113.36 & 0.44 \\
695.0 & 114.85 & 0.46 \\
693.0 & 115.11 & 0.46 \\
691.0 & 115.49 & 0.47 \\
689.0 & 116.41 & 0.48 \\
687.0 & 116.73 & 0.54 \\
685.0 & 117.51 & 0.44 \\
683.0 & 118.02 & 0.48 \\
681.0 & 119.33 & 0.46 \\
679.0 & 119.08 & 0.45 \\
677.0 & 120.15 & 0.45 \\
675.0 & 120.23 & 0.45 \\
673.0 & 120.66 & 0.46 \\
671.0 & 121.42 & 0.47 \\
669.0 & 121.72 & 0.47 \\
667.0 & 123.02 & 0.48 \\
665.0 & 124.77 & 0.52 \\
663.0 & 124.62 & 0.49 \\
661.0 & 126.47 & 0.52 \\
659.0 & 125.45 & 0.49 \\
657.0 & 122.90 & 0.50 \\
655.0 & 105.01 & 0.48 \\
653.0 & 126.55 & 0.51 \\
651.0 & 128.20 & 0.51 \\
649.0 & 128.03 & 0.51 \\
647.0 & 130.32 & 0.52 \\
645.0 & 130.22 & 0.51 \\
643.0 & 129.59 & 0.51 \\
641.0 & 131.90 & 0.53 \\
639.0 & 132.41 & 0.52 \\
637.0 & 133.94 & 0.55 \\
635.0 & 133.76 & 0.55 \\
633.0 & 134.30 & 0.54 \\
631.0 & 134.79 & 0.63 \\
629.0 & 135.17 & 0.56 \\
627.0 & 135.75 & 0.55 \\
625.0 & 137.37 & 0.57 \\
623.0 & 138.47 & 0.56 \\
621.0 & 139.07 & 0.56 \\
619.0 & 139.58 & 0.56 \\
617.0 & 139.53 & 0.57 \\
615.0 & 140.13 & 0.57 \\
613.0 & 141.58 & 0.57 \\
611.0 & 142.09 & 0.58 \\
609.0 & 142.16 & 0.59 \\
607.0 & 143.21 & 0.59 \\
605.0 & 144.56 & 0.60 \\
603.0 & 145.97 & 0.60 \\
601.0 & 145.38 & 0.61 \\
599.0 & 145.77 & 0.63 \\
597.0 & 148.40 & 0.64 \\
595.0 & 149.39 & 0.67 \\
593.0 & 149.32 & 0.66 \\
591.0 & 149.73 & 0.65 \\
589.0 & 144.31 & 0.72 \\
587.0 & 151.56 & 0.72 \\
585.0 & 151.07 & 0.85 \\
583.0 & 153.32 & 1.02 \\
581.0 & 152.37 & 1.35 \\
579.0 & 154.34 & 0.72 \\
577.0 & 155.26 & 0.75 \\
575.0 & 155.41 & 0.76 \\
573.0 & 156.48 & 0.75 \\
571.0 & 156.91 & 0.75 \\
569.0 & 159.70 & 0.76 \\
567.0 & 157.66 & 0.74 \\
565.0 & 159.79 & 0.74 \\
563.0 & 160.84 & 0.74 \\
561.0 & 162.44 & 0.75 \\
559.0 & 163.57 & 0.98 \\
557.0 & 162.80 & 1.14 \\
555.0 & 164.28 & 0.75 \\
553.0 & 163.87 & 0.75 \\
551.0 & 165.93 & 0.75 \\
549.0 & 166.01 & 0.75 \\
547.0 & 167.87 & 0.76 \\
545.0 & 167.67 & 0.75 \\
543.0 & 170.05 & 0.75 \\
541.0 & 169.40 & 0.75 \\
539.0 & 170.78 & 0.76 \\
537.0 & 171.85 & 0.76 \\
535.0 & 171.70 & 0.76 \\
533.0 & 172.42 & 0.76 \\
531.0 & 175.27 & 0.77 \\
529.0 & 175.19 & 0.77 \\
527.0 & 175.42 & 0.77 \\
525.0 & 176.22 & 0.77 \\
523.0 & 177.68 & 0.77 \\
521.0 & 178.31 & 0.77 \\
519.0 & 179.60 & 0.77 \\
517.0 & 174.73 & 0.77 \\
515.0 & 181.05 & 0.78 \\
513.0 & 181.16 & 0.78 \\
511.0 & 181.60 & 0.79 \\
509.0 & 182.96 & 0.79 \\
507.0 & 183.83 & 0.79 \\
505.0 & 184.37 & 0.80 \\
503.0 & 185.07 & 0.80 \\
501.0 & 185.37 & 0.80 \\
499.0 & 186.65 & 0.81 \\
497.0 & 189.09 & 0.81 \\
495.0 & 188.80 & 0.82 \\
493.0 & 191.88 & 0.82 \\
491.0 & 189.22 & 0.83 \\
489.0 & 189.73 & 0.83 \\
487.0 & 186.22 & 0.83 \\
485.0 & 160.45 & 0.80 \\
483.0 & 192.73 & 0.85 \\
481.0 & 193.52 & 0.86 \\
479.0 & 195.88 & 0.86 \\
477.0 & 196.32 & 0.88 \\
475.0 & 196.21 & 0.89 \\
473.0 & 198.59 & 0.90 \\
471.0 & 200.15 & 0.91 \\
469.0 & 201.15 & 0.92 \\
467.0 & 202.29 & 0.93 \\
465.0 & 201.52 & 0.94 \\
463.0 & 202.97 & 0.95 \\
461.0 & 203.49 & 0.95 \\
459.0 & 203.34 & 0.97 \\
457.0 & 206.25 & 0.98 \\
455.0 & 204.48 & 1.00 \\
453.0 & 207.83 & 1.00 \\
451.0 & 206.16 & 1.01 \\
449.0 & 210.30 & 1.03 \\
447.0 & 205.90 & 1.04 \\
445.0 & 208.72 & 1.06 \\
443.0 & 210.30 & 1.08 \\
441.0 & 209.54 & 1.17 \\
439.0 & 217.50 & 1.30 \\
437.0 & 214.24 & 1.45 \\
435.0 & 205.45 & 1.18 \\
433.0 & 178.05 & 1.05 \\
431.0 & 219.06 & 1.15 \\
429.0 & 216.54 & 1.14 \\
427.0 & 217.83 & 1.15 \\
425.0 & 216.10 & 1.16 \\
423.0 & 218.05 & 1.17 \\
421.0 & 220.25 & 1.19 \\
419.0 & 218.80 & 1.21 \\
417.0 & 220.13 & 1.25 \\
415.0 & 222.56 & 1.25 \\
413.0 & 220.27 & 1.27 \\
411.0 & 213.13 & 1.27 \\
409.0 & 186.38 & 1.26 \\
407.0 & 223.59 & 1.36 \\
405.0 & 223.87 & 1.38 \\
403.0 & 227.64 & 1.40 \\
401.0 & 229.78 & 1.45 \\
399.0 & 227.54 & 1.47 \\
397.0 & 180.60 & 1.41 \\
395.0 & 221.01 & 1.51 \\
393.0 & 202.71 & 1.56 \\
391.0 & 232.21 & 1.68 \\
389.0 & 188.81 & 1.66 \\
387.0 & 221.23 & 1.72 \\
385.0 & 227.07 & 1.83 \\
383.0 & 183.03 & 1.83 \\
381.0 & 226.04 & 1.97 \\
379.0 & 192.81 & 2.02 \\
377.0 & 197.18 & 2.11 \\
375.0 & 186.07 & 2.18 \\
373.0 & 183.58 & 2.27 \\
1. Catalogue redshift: 0.00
